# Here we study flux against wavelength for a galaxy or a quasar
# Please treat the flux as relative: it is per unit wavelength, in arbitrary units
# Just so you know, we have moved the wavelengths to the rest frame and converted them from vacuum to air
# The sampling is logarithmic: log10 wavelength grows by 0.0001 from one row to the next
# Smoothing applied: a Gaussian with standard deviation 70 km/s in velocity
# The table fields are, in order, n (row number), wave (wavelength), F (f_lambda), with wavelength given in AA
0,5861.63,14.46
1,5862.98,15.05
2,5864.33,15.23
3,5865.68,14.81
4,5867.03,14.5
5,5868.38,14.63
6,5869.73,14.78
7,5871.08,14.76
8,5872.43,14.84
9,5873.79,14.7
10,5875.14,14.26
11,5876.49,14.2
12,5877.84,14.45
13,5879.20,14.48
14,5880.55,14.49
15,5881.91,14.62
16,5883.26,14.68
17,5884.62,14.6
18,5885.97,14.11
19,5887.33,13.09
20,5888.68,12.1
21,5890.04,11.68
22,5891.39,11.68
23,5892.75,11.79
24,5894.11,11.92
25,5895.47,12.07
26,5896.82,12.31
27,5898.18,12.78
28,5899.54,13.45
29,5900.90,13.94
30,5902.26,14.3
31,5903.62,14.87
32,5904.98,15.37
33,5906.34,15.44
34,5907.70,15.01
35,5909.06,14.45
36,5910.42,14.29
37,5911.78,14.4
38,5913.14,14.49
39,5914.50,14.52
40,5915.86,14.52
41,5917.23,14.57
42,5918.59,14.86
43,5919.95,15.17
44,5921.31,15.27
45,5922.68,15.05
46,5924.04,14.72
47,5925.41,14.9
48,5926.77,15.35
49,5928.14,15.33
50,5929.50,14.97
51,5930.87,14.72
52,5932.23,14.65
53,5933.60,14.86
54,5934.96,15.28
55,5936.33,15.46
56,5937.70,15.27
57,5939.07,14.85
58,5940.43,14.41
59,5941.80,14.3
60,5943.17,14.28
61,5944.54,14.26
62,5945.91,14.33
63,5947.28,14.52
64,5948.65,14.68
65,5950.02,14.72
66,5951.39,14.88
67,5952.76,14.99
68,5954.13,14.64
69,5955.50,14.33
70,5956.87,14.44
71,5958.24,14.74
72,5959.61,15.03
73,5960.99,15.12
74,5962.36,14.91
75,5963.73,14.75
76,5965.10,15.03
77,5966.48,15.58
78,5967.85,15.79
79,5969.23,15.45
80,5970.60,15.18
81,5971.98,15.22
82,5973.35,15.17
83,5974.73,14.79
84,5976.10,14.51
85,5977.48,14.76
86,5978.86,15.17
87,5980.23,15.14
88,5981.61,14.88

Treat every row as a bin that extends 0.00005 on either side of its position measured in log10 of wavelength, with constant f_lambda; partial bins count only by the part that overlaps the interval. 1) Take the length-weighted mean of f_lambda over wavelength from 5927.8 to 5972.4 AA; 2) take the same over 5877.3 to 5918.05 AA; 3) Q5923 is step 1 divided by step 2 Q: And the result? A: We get 1.1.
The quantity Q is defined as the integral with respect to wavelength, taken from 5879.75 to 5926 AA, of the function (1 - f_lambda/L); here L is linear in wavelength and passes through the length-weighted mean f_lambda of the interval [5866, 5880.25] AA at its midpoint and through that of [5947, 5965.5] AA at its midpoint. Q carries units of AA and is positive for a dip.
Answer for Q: 2.1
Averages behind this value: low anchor 14.6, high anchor 14.8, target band 14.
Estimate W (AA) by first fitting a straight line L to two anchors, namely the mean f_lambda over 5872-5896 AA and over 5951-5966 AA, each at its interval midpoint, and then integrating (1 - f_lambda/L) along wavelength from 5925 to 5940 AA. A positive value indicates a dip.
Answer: -0.7 AA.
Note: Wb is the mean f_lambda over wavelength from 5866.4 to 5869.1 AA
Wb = 14.6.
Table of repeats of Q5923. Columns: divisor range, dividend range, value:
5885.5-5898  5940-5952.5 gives 1.18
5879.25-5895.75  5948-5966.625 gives 1.13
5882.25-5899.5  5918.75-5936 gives 1.17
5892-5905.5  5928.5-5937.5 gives 1.13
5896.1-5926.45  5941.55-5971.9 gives 1.02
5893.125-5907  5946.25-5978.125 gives 1.10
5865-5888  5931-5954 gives 1.02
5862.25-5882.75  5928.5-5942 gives 1.02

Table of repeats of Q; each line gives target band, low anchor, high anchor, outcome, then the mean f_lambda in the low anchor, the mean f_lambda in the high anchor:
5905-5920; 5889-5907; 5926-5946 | -1.0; 13.2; 14.8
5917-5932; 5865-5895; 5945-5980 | -0.6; 13.9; 14.9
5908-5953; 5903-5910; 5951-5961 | 0.3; 15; 14.7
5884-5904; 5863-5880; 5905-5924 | 2.4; 14.7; 14.8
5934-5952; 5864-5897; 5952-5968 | 0.0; 13.8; 14.9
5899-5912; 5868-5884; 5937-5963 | 0.0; 14.6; 14.7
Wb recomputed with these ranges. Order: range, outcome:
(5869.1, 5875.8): 14.7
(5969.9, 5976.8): 15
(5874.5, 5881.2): 14.4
